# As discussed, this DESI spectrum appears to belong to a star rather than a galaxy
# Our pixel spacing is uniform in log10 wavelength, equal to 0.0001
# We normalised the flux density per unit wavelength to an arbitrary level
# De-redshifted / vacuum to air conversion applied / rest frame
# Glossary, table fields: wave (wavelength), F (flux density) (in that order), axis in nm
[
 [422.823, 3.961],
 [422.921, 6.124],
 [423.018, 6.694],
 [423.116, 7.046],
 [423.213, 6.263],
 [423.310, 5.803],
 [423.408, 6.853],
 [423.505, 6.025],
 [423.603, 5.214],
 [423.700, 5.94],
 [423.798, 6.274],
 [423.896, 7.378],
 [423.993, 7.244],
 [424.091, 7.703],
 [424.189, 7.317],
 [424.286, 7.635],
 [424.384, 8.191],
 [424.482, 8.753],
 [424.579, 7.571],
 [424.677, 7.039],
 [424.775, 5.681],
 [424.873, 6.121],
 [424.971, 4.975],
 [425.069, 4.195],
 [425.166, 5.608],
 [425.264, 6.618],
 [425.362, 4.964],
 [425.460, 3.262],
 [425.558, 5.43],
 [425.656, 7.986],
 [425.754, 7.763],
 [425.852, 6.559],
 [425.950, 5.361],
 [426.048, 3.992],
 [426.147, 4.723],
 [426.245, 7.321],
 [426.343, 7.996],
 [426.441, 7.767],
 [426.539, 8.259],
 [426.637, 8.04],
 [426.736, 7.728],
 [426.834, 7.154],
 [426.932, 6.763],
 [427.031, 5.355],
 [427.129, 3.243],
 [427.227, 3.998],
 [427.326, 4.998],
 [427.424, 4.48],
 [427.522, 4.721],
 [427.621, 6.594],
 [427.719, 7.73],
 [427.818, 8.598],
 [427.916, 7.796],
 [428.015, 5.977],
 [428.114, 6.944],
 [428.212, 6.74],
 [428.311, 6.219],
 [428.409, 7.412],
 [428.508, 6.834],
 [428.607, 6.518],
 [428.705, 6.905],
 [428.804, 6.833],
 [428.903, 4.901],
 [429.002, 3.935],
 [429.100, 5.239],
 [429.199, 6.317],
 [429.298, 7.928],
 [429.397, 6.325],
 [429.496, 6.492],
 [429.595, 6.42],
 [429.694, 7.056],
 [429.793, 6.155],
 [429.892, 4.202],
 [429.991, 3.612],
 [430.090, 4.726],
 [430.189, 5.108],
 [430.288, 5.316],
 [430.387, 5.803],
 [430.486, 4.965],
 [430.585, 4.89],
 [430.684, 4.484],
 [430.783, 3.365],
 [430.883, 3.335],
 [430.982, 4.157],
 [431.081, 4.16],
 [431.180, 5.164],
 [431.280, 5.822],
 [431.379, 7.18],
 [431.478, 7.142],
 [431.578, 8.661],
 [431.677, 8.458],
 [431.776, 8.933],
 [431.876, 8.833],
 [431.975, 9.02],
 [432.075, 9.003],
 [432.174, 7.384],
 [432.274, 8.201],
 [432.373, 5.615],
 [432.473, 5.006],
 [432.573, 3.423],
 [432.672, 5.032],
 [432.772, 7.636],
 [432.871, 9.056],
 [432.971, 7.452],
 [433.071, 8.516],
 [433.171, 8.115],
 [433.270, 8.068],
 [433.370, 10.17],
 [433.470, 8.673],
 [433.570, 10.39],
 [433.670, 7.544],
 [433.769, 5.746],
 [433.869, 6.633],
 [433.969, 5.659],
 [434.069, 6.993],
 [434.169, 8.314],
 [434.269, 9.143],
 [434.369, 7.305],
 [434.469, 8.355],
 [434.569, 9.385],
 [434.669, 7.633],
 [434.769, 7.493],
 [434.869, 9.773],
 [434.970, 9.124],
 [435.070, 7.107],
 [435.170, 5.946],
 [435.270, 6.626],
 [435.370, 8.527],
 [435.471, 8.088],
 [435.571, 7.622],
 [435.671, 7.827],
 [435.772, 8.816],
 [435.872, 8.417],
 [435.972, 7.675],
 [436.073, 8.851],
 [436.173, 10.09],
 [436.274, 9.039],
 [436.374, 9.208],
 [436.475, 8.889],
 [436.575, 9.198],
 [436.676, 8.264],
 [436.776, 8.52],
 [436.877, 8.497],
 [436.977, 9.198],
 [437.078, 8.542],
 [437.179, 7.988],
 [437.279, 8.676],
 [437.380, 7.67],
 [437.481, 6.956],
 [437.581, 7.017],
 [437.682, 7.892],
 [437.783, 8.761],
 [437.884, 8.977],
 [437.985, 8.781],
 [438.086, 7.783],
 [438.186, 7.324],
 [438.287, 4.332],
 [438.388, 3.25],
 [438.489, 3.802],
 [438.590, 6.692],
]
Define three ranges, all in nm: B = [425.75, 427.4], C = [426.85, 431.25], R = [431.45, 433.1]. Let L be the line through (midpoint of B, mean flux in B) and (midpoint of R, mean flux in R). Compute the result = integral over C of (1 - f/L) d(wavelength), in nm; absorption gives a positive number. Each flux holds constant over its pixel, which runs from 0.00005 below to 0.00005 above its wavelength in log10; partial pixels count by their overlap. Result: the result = 0.70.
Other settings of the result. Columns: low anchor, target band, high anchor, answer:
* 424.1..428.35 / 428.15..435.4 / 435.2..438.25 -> 0.63 nm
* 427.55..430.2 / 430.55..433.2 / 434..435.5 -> 0.21 nm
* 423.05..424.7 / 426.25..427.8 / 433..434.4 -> 0.19 nm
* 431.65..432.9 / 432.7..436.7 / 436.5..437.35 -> -0.10 nm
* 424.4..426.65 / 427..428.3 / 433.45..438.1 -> 0.15 nm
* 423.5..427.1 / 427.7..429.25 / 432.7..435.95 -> 0.11 nm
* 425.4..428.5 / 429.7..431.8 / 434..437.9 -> 0.49 nm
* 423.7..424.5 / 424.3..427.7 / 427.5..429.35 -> 0.41 nm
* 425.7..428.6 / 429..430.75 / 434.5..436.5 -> 0.38 nm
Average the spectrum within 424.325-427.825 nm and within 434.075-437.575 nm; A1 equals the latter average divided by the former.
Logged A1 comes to 1.3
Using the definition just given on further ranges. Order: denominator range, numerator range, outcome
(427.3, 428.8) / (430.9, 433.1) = 1.05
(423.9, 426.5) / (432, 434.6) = 1.17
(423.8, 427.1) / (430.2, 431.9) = 0.89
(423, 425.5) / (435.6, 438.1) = 1.32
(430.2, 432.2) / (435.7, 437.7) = 1.35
